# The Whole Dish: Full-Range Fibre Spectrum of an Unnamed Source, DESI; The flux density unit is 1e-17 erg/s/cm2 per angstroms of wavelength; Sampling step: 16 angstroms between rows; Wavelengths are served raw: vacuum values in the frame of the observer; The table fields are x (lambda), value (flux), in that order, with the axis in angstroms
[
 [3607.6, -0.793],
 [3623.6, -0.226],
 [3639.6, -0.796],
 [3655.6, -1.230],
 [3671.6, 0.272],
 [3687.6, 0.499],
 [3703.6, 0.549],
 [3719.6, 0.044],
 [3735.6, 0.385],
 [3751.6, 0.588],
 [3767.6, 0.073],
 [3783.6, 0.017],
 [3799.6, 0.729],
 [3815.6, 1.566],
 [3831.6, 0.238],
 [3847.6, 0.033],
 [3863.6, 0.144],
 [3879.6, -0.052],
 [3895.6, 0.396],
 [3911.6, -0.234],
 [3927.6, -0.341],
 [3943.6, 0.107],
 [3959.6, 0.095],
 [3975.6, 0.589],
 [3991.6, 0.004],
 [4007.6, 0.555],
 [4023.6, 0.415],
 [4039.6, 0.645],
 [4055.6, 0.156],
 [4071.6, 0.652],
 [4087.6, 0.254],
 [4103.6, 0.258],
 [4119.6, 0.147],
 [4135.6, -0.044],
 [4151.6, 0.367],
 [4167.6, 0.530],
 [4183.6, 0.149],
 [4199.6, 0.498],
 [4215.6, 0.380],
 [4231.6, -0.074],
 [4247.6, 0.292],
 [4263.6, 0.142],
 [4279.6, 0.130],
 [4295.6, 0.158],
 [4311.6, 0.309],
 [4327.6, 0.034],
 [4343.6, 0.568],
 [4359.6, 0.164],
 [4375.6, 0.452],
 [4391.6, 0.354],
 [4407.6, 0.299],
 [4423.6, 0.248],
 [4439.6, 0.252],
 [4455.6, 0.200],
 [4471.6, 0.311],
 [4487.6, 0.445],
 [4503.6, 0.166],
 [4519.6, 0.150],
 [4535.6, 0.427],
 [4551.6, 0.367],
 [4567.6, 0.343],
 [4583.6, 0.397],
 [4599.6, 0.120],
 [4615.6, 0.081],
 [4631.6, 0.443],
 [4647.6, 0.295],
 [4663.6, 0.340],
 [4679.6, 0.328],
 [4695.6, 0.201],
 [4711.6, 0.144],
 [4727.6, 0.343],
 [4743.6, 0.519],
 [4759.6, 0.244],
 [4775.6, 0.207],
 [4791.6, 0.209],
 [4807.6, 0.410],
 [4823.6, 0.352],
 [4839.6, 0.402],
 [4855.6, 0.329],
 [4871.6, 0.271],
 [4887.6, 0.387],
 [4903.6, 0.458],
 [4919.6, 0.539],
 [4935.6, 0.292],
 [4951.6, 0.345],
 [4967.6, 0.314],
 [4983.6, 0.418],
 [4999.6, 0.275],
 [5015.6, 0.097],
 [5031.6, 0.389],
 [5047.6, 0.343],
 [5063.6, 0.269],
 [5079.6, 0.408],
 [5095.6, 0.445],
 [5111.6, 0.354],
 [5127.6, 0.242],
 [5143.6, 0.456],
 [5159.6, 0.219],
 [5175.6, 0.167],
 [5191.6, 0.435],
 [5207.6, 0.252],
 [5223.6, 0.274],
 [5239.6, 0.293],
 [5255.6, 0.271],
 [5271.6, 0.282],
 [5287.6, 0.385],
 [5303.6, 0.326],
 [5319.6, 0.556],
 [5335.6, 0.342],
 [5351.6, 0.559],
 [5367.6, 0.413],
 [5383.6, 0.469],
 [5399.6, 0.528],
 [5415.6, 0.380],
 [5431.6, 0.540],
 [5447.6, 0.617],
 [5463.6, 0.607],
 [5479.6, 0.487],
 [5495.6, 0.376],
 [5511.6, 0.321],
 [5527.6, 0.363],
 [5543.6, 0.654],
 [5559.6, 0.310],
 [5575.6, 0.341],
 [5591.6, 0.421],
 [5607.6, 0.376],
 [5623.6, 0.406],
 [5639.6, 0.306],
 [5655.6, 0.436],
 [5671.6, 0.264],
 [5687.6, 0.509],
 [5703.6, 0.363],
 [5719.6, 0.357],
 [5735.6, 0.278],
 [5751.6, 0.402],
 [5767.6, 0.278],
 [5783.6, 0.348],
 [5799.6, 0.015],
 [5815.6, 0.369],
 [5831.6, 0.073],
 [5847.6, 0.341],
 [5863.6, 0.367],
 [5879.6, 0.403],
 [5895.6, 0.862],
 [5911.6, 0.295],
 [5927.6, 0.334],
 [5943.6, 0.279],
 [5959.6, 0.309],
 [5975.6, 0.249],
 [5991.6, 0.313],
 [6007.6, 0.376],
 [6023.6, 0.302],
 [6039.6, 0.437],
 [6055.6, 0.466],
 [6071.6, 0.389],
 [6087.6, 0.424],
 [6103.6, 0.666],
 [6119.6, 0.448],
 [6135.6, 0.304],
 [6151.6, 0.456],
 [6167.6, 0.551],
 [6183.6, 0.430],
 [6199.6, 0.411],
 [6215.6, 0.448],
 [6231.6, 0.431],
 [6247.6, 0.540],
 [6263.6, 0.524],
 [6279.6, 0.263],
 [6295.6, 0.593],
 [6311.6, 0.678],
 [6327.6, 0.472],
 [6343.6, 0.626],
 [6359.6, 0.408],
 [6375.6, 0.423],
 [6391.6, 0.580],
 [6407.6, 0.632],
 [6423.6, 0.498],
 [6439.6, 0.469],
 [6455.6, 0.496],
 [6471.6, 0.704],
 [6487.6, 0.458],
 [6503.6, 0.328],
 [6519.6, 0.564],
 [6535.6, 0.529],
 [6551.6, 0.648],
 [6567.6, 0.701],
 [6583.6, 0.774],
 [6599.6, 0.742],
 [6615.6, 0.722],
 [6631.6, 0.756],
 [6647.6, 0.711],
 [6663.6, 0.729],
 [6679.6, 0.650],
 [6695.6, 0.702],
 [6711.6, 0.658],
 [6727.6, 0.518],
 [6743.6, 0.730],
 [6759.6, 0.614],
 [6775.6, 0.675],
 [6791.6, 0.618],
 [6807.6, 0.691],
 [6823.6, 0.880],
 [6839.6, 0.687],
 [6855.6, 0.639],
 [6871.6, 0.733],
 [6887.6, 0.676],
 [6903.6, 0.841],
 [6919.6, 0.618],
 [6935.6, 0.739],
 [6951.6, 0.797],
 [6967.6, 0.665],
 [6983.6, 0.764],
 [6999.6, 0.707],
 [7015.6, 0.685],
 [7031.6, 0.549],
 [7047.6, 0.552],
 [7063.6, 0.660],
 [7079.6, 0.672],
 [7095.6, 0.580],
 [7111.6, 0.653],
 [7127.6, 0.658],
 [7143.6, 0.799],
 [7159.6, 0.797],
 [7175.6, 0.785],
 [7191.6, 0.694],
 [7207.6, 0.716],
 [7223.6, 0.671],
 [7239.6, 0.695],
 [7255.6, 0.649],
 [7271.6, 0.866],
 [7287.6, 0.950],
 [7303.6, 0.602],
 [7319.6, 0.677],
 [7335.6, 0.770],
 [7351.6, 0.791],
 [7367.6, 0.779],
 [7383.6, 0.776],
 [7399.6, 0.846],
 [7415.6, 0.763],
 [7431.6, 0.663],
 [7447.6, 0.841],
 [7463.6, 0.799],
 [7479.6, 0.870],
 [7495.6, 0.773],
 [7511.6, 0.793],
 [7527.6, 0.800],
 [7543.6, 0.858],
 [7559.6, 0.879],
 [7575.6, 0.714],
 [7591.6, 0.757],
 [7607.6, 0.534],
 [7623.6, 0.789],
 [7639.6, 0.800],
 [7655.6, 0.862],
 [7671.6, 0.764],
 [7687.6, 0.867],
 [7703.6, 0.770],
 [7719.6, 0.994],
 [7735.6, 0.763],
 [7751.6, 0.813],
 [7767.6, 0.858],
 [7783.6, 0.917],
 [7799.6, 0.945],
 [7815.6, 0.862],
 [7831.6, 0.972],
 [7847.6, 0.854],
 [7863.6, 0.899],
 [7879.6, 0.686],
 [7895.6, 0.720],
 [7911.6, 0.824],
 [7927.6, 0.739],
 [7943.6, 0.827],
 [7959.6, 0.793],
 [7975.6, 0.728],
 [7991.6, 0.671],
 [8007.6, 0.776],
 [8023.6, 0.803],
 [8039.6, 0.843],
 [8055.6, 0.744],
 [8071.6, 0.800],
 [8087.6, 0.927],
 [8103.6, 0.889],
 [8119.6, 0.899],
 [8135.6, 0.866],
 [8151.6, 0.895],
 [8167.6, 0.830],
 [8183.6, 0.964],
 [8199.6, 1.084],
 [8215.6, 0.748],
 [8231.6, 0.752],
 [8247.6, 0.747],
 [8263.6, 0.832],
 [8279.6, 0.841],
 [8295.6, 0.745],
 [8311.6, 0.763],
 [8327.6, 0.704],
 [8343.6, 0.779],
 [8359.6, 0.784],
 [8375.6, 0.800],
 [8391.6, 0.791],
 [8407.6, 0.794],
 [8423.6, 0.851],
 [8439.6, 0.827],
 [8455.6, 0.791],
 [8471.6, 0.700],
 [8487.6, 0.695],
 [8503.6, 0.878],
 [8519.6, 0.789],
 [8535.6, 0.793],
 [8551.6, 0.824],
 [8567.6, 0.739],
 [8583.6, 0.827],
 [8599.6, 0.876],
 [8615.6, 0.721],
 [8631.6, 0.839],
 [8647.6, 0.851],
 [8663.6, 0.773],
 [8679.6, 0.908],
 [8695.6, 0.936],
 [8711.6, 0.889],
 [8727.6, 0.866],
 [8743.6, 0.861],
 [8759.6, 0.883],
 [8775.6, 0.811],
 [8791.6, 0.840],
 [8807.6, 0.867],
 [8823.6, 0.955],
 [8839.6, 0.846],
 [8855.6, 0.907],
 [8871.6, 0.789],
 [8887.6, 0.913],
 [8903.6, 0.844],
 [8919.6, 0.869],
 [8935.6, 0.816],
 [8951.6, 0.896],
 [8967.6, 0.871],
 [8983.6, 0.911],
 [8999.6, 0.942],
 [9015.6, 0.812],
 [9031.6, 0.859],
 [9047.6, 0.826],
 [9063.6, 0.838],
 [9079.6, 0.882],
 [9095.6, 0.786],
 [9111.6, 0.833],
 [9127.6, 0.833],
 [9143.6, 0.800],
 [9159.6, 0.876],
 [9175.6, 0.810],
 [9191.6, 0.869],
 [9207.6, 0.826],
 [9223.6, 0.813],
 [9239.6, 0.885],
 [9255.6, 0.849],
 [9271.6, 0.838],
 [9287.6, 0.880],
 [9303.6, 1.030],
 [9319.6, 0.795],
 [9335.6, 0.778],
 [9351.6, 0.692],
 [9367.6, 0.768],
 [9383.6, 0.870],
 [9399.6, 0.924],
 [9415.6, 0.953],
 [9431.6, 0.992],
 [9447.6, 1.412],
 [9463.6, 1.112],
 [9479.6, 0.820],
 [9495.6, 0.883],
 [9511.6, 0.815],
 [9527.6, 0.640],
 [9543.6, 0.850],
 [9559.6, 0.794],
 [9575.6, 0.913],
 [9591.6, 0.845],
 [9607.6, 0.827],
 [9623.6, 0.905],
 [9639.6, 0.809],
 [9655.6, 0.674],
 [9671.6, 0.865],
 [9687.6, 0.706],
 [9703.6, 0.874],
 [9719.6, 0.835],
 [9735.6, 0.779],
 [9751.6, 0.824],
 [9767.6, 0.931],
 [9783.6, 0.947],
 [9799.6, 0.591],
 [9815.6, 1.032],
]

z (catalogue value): 0.638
